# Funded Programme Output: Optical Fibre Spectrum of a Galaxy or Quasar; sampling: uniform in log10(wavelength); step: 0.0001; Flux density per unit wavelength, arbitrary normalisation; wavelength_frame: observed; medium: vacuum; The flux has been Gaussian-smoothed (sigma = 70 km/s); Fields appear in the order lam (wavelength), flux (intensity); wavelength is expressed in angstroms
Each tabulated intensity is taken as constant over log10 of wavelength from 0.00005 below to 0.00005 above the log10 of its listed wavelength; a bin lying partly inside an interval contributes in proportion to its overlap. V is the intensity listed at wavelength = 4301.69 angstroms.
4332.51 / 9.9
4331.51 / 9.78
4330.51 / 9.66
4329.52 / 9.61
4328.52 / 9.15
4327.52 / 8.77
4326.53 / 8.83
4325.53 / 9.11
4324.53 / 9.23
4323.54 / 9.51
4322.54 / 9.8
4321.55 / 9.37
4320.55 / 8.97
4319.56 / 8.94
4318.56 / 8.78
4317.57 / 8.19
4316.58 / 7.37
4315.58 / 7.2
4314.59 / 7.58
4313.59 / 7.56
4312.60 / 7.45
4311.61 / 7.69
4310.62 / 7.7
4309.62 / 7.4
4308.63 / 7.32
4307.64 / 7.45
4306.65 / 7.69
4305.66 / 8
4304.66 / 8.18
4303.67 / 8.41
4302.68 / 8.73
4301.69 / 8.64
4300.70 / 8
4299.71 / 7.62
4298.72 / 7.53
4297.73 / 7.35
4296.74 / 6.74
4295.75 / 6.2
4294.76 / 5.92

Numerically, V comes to 8.64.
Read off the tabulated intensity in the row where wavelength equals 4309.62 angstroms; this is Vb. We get 7.4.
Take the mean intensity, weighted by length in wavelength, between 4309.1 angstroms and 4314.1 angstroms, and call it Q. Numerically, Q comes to 7.55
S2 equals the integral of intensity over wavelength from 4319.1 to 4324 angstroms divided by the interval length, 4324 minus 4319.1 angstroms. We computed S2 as 9.32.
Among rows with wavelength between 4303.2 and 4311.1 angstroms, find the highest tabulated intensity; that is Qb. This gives 8.41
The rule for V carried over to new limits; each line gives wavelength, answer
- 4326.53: 8.83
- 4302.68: 8.73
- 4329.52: 9.61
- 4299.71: 7.62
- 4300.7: 8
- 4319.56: 8.94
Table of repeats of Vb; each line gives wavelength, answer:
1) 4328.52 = 9.15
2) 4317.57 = 8.19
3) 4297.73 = 7.35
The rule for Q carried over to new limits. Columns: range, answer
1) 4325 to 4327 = 8.94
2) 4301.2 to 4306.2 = 8.38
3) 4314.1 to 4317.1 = 7.39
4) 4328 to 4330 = 9.34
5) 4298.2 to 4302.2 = 7.95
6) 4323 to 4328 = 9.1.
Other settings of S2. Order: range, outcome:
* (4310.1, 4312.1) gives 7.67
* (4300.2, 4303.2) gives 8.46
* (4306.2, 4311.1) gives 7.51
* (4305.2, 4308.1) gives 7.72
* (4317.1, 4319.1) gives 8.49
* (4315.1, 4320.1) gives 8.11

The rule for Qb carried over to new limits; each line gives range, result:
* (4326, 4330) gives 9.61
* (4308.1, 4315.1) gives 7.7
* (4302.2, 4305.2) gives 8.73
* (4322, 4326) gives 9.8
